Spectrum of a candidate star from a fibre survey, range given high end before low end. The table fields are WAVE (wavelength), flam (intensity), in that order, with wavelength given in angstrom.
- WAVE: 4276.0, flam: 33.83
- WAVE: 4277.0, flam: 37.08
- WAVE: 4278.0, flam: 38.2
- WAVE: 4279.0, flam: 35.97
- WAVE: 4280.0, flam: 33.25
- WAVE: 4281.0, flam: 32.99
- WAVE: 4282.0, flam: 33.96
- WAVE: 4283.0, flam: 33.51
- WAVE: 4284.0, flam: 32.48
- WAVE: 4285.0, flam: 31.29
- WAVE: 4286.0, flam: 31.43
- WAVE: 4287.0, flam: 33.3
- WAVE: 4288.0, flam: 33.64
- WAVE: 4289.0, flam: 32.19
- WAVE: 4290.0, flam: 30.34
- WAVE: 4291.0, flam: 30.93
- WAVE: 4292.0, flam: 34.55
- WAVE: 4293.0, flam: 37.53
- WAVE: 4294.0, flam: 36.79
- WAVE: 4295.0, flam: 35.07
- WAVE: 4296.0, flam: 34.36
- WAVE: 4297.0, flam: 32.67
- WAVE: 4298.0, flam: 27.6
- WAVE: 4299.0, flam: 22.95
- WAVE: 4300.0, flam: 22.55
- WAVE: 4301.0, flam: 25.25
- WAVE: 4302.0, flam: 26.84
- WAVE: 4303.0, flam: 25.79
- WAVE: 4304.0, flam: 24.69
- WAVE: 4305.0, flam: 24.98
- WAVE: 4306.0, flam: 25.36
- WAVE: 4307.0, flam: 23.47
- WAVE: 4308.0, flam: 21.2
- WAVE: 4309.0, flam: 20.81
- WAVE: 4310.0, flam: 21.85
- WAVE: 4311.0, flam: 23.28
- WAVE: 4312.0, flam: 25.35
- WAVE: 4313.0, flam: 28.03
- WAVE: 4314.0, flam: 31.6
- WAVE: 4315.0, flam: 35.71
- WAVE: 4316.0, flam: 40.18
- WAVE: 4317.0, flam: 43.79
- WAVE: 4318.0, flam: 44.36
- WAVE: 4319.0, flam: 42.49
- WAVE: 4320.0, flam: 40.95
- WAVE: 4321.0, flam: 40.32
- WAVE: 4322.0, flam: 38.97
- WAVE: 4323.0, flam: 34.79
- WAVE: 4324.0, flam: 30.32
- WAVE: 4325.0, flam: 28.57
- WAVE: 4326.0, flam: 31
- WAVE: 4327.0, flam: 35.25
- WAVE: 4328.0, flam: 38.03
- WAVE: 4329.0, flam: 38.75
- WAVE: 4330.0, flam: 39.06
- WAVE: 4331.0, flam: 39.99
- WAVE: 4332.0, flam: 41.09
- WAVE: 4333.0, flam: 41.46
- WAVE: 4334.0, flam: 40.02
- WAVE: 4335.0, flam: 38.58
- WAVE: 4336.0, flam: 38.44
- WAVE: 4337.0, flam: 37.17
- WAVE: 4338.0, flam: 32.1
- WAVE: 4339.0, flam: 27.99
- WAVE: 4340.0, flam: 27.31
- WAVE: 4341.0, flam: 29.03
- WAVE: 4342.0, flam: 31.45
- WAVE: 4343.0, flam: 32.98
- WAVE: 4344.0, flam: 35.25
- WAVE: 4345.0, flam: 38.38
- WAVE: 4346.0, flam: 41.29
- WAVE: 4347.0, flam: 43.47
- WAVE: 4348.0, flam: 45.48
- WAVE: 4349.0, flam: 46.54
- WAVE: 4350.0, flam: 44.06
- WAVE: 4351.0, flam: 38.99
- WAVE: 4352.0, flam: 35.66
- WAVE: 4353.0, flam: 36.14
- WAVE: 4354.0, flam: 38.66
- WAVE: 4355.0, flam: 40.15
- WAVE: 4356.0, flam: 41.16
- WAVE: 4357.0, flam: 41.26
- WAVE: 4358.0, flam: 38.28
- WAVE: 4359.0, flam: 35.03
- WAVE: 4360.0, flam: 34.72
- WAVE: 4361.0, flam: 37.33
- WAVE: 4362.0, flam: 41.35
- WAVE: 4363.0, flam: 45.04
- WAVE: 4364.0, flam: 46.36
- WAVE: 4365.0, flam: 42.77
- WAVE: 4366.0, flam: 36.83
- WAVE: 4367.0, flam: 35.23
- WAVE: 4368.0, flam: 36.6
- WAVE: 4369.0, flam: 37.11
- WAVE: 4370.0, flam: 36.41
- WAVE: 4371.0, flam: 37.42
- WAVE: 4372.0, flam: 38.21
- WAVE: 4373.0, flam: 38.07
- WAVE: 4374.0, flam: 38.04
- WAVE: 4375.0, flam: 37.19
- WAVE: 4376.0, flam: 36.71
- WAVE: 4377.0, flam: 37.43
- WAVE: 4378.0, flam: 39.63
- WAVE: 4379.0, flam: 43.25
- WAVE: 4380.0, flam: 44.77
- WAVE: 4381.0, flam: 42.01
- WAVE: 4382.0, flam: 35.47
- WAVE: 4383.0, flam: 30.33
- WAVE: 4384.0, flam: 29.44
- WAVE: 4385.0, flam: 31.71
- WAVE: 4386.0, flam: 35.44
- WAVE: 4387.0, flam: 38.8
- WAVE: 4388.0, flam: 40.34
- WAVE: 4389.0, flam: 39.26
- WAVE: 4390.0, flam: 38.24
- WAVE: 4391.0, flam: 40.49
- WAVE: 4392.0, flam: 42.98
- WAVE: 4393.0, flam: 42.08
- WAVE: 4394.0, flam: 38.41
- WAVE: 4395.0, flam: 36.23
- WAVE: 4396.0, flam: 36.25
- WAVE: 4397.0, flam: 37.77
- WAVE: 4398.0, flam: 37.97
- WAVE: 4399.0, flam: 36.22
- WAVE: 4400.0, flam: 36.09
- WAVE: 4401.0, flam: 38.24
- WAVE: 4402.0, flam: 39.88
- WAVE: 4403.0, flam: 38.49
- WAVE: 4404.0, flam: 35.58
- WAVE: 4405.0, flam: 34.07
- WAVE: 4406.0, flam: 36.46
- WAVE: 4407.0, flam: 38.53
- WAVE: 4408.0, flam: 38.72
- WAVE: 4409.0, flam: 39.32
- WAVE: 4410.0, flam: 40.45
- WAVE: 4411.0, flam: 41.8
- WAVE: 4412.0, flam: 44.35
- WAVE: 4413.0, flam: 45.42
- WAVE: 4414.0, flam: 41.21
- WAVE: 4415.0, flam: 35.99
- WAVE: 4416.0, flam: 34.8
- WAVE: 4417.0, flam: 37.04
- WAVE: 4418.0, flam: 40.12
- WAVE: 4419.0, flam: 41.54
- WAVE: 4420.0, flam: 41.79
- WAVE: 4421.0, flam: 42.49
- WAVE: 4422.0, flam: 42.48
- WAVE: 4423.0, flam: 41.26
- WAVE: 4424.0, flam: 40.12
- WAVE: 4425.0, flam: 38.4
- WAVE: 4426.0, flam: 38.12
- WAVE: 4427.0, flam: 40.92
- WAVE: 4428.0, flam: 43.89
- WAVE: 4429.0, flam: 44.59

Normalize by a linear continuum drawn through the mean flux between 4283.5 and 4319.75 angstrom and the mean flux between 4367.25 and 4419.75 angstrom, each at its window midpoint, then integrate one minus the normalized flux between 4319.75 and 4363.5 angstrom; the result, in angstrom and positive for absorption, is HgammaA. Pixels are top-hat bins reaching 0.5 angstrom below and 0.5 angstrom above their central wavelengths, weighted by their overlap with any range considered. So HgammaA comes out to -4.7 angstrom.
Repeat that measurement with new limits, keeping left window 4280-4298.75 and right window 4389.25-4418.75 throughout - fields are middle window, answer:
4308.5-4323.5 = 0.1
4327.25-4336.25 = -1.1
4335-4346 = 0.6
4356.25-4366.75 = -0.9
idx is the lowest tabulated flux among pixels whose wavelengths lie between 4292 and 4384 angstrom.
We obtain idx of 20.81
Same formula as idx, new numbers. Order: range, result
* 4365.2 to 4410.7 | 29.44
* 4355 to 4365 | 34.72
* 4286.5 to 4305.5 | 22.55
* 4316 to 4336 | 28.57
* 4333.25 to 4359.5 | 27.31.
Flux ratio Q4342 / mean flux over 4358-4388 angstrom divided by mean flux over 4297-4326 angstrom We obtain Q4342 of 1.3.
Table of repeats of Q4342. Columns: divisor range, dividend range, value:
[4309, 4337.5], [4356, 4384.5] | 1.07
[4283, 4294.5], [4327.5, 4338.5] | 1.16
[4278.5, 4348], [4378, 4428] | 1.17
